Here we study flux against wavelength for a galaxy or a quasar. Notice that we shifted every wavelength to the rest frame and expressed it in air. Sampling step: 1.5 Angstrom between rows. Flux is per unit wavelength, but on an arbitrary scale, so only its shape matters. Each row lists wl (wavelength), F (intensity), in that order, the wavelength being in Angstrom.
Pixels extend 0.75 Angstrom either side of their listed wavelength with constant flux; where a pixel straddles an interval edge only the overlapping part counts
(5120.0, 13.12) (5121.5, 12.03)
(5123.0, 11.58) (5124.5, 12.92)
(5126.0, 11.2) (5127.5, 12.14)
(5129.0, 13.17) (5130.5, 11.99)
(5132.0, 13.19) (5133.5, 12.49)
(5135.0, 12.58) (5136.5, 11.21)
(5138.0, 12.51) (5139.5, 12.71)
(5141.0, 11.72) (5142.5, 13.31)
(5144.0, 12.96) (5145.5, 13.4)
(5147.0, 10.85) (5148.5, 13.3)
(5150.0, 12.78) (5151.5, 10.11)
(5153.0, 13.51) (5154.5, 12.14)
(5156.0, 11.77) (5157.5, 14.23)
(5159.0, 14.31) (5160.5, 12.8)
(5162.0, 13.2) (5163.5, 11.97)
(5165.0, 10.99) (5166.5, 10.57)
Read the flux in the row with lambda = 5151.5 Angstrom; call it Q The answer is 10.11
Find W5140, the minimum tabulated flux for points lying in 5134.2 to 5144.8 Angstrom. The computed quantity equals 11.21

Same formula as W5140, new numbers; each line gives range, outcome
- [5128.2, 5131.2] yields 11.99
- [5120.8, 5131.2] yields 11.2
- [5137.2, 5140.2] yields 12.51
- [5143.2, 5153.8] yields 10.11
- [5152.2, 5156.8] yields 11.77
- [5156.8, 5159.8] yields 14.23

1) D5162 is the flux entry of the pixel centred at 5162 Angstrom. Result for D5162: 13.2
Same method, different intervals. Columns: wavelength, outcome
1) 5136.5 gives 11.21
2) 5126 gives 11.2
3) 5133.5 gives 12.49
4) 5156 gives 11.77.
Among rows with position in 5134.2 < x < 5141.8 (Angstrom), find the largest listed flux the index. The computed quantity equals 12.71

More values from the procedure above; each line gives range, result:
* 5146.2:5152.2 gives 13.3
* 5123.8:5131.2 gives 13.17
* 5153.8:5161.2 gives 14.31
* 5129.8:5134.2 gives 13.19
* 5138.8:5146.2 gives 13.4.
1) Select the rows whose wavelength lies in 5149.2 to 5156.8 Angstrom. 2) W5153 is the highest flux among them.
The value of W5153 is 13.51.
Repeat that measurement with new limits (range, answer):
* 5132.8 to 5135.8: 12.58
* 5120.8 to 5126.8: 12.92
